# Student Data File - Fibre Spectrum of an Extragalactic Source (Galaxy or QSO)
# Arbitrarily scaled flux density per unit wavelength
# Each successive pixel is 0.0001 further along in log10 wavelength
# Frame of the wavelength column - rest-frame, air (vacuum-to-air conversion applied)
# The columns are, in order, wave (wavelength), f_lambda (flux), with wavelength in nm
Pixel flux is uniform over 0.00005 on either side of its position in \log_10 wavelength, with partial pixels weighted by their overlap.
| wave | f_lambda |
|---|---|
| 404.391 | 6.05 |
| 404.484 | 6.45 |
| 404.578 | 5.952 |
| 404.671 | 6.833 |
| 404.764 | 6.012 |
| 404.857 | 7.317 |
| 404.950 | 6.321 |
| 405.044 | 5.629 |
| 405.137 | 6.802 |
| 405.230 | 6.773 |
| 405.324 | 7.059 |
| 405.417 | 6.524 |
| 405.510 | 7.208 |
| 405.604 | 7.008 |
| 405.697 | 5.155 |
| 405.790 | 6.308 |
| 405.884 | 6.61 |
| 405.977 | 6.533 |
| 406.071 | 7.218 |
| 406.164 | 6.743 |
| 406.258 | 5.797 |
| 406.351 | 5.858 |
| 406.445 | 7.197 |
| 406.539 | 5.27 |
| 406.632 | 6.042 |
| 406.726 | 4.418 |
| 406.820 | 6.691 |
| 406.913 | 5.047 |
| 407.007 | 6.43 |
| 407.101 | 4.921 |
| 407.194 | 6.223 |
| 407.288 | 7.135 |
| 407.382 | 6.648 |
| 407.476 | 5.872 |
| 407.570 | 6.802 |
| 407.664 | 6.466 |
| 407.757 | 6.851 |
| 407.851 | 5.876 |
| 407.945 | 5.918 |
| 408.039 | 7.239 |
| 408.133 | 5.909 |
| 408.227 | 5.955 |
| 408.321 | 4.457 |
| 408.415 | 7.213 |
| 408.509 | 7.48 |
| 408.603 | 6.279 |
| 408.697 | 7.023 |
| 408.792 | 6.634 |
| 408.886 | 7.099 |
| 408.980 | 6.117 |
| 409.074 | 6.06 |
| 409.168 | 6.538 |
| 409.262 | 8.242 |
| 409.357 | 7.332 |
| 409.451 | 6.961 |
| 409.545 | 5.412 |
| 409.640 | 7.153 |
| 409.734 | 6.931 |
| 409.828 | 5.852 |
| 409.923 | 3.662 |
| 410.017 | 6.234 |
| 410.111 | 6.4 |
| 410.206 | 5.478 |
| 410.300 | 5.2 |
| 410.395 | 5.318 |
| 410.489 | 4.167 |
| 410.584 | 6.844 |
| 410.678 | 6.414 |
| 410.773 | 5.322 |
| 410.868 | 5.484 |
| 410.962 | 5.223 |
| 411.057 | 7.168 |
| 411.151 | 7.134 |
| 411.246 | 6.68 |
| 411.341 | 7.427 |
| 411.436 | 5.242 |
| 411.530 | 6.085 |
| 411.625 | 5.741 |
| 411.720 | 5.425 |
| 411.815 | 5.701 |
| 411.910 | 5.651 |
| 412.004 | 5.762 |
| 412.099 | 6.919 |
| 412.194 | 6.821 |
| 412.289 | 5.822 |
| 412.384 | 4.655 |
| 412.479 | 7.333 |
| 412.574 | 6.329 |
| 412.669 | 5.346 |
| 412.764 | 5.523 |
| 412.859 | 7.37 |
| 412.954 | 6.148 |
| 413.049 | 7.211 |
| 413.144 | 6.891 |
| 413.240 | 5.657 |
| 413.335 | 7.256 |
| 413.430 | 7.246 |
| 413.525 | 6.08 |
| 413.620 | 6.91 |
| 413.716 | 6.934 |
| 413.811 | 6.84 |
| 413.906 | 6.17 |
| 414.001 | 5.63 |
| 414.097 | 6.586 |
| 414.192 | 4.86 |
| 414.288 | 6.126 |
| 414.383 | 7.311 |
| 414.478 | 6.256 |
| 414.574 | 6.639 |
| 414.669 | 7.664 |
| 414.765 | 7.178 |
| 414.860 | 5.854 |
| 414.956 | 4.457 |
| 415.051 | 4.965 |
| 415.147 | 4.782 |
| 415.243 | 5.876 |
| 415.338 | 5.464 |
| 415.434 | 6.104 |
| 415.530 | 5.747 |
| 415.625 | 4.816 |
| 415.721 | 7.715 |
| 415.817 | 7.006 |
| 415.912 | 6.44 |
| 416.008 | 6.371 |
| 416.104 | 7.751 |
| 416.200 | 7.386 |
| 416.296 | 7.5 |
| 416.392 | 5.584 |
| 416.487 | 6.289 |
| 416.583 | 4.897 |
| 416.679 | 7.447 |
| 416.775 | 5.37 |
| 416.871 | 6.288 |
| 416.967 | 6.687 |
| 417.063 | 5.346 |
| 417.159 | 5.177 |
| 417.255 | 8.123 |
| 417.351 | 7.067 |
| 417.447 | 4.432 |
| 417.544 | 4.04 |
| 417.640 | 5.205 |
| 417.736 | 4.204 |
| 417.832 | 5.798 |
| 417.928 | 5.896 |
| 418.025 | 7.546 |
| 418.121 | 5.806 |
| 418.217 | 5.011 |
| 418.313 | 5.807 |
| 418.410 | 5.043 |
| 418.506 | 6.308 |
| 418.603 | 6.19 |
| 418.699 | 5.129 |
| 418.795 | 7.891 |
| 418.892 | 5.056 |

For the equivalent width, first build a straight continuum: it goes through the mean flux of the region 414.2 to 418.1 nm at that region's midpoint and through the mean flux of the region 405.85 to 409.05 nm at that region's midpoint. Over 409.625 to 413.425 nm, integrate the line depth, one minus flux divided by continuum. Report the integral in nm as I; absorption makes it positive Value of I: 0.08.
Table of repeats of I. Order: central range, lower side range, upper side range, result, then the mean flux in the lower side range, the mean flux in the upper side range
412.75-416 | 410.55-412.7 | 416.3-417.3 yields -0.08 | 6.11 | 6.18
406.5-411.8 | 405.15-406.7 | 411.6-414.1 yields 0.17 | 6.44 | 6.29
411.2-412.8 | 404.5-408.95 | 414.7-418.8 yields 0.03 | 6.36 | 5.99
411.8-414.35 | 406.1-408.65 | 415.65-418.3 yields -0.06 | 6.18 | 6.15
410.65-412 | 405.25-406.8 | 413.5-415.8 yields 0.04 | 6.32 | 6.13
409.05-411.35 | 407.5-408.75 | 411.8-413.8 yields 0.08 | 6.41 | 6.38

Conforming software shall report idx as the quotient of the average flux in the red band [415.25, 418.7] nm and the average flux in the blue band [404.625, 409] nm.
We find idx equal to 0.9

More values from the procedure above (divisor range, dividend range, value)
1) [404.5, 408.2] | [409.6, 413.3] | 0.96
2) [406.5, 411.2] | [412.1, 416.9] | 1.02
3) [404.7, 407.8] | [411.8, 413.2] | 0.99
